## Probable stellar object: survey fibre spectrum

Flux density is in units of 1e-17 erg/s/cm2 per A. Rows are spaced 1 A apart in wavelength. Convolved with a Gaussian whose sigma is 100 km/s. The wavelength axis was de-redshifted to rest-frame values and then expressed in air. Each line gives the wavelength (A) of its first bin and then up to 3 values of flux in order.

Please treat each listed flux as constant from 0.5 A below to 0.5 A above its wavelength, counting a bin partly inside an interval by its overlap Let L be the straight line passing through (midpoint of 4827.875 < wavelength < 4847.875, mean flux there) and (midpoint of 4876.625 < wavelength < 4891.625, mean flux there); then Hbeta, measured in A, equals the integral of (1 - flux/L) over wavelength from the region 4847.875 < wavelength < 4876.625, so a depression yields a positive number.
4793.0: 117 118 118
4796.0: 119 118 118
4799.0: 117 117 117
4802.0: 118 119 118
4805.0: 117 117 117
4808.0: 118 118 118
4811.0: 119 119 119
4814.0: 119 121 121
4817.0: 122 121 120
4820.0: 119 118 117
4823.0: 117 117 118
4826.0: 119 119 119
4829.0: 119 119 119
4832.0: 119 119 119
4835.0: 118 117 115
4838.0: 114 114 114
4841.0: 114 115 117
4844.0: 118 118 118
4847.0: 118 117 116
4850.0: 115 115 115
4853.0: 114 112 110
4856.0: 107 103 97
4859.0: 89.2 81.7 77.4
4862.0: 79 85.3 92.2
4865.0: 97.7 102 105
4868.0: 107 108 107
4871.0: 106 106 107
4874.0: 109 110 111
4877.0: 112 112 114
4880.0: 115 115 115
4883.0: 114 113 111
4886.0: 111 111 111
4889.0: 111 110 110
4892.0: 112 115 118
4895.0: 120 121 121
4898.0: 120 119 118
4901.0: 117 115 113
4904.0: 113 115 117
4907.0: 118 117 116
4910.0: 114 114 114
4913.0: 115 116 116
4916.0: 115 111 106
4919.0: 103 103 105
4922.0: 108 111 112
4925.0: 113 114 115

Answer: 2.8 A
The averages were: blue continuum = 117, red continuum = 112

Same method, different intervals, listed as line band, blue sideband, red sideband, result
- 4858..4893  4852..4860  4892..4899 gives 1.9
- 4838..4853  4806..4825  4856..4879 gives -1.0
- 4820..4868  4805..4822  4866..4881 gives 1.5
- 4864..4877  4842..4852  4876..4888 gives 0.9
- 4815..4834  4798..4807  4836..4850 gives -0.4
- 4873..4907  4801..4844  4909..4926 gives -0.3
